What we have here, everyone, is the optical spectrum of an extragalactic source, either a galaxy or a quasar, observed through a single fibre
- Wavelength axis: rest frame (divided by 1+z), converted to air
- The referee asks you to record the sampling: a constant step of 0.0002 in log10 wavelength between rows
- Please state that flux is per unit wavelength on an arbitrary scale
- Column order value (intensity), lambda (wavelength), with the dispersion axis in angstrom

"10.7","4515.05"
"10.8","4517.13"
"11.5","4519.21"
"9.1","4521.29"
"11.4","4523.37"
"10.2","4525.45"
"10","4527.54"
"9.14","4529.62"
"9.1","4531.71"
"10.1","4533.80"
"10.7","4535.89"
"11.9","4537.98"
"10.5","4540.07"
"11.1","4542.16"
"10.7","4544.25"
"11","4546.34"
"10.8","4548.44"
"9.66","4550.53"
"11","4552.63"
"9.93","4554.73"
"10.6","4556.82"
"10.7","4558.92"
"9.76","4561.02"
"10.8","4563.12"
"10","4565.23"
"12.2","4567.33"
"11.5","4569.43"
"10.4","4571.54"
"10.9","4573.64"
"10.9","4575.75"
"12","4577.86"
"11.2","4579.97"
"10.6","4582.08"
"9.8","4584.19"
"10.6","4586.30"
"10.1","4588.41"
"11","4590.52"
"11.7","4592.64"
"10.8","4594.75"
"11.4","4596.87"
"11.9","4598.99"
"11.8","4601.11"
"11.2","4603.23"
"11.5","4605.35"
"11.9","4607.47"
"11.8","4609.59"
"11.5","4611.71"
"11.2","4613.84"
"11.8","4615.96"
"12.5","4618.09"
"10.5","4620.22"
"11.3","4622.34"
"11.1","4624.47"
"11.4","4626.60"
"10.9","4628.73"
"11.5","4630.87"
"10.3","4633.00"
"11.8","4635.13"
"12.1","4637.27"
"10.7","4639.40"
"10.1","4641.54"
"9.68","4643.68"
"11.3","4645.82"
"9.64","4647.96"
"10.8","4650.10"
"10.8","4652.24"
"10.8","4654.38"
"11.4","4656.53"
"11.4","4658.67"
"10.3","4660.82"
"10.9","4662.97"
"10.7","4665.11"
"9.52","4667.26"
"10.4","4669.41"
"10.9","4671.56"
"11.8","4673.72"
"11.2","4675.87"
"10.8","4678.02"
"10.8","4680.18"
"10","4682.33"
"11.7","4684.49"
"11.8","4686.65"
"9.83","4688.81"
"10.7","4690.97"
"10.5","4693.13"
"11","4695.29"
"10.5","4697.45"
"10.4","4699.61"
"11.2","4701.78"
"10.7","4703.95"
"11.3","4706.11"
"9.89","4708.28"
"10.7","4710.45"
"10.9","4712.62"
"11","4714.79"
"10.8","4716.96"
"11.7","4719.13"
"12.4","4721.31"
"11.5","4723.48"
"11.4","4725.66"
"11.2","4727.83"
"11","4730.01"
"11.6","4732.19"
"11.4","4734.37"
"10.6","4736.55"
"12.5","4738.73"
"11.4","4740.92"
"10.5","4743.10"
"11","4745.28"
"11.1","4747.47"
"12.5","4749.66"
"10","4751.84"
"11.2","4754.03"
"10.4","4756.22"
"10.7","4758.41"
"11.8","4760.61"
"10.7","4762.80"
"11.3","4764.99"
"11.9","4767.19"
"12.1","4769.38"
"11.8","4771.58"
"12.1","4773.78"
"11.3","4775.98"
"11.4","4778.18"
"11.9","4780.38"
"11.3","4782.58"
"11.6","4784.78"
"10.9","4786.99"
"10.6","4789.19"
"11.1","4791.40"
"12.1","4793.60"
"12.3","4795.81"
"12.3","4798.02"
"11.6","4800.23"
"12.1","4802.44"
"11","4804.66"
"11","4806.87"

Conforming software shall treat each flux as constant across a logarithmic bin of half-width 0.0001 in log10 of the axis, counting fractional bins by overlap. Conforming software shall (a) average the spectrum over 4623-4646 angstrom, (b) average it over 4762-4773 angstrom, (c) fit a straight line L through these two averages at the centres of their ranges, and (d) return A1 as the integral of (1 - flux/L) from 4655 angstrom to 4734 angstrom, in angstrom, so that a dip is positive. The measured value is 2.2 angstrom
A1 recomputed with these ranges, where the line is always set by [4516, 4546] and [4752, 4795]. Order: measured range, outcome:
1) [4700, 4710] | 0.3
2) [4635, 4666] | 0.3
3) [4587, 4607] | -1.1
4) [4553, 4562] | 0.2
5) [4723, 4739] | -0.2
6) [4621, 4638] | -0.7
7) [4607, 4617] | -0.8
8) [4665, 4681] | 0.3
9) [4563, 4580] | -0.8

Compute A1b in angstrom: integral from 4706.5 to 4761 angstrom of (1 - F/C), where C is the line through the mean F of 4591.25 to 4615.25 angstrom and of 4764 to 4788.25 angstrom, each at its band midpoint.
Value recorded 1.9 angstrom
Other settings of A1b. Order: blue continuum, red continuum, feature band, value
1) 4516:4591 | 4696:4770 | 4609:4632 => -1.26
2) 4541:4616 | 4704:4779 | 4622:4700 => 2.05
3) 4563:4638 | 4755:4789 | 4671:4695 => 0.82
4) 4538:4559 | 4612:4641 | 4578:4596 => 0.29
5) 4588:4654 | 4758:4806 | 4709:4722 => 0.25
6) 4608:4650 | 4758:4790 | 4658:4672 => 0.81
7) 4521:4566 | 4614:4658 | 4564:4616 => -2.23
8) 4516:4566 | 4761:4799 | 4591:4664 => -2.15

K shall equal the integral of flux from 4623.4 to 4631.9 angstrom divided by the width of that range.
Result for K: 11.2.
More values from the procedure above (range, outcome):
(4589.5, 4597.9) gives 11.2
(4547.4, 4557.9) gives 10.4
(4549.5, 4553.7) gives 10.3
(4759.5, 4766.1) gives 11.3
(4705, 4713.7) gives 10.7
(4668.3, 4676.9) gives 11.1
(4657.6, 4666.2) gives 10.8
